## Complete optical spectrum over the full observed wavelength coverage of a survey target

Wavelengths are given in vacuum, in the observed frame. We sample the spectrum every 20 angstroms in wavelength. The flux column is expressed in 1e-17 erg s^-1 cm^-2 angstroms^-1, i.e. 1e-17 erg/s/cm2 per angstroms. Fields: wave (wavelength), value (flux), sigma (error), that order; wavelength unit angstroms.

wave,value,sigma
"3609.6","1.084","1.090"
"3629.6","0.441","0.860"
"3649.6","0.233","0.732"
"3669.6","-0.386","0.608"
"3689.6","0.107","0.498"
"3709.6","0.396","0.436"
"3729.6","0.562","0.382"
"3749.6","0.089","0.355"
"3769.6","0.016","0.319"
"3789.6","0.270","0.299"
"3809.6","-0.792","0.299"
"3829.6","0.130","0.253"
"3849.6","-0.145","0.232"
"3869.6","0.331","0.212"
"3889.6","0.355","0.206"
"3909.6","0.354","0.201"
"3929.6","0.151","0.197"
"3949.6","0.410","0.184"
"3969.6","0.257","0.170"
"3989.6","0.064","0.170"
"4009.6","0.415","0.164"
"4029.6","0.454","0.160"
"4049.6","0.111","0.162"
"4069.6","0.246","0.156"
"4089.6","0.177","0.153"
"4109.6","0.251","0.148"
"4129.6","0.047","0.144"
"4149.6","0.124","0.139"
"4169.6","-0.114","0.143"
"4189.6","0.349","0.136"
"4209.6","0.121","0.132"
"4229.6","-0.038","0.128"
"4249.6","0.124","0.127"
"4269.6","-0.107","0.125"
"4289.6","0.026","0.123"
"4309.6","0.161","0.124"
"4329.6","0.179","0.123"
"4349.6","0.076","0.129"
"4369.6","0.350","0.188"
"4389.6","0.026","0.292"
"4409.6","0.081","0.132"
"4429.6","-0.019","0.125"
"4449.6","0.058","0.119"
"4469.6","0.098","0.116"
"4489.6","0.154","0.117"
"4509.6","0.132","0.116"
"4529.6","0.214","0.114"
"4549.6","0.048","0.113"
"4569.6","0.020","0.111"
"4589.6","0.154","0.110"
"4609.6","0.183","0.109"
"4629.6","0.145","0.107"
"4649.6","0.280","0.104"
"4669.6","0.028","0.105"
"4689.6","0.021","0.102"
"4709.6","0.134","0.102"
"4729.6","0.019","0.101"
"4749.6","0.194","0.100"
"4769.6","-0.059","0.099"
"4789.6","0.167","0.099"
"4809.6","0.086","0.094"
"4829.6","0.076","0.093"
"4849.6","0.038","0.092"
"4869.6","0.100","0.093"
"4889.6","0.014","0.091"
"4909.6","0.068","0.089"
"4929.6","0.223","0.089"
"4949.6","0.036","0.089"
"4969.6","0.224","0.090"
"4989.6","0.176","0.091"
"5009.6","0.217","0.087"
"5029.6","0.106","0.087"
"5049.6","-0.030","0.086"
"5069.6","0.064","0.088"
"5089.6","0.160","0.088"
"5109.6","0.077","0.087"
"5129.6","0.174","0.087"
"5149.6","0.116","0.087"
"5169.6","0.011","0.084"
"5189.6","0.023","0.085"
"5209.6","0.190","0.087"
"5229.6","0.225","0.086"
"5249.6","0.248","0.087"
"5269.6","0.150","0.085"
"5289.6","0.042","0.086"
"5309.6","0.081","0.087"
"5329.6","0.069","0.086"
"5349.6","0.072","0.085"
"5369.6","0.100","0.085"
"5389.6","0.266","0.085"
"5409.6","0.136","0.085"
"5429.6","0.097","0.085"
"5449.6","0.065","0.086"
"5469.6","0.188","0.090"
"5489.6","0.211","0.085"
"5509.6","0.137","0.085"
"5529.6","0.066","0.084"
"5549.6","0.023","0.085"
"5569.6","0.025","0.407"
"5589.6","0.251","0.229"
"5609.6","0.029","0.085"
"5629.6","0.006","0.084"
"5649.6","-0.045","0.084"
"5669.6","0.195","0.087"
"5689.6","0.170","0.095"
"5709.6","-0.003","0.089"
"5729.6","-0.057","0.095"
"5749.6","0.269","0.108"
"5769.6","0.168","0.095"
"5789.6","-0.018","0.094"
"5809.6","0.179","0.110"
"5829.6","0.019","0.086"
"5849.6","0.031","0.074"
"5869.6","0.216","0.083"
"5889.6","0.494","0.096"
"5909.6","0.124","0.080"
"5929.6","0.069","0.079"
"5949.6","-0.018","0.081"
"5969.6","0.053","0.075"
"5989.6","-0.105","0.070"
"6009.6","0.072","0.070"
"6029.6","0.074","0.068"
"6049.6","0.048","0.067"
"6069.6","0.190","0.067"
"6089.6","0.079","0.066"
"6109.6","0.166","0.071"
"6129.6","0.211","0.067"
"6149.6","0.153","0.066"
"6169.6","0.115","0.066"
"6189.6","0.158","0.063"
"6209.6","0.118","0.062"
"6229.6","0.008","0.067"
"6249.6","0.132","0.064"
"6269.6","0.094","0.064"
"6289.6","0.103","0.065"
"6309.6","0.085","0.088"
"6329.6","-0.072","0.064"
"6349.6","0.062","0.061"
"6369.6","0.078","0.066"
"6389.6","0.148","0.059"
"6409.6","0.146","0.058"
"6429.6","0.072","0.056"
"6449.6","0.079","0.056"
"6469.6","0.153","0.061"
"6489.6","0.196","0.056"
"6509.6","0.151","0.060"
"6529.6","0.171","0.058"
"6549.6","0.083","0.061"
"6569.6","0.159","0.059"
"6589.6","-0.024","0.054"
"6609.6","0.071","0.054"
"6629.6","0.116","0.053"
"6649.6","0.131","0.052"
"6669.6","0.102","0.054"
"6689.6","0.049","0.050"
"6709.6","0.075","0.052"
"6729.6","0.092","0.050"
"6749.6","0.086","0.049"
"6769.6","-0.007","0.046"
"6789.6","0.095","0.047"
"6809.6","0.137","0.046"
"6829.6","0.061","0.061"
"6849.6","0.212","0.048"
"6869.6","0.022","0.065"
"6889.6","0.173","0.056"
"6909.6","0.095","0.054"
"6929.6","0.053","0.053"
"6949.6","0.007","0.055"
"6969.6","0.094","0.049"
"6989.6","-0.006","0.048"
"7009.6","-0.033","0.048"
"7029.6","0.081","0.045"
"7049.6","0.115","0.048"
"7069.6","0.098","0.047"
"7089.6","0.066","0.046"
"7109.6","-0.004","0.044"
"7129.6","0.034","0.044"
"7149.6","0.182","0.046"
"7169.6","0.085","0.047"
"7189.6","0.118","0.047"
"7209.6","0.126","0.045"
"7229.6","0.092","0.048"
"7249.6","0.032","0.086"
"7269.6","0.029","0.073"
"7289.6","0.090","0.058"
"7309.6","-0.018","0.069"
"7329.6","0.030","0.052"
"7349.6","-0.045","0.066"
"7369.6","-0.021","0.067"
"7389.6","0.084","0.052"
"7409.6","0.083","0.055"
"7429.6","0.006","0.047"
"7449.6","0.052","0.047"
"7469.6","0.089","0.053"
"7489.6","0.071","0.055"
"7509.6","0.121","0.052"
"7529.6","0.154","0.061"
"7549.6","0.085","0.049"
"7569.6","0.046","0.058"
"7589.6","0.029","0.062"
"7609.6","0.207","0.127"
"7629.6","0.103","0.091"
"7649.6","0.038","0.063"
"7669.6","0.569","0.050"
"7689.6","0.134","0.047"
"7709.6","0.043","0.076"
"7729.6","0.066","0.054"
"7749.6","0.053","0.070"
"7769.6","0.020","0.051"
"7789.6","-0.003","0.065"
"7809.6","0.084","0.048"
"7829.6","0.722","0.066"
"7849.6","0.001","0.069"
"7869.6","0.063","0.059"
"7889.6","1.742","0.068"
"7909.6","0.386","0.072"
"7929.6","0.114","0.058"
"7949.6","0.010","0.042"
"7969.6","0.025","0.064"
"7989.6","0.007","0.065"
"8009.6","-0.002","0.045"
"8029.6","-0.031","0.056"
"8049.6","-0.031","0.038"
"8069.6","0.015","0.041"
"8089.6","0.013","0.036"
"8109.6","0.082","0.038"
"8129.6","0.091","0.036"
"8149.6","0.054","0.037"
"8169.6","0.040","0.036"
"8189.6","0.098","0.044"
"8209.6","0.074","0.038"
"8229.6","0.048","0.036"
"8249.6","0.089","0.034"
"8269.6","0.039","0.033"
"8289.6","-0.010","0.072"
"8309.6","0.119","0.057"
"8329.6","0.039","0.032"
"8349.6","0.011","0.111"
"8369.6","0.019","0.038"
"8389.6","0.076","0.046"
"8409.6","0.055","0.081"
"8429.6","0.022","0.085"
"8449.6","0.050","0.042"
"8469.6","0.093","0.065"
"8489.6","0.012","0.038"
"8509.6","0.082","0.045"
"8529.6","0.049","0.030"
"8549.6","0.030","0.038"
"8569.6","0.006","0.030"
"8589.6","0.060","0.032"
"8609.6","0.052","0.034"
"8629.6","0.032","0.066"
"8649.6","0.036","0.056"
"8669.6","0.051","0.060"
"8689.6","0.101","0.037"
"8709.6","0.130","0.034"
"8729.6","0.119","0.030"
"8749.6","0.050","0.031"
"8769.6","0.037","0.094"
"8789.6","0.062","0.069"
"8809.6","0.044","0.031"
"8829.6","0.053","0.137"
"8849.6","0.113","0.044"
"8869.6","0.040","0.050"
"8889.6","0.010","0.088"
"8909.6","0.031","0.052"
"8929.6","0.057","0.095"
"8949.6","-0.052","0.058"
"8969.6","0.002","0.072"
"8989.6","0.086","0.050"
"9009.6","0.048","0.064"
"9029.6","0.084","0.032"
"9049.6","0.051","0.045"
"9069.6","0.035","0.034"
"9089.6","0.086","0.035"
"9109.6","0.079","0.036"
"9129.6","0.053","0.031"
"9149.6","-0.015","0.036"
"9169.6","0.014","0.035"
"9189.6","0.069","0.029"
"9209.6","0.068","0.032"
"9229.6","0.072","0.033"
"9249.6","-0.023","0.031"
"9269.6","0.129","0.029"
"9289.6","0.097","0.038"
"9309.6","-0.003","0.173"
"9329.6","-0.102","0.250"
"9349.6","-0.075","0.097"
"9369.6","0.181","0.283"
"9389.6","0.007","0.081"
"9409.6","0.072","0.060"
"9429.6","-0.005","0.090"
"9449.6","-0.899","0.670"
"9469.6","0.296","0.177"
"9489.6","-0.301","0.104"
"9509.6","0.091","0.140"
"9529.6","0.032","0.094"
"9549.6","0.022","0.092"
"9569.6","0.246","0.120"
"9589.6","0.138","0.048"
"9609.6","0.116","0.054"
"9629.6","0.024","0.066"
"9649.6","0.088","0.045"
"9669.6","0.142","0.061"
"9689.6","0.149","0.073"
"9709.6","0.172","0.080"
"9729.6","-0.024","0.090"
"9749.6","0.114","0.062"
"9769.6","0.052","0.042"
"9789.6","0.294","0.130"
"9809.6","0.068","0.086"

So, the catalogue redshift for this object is 0.577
